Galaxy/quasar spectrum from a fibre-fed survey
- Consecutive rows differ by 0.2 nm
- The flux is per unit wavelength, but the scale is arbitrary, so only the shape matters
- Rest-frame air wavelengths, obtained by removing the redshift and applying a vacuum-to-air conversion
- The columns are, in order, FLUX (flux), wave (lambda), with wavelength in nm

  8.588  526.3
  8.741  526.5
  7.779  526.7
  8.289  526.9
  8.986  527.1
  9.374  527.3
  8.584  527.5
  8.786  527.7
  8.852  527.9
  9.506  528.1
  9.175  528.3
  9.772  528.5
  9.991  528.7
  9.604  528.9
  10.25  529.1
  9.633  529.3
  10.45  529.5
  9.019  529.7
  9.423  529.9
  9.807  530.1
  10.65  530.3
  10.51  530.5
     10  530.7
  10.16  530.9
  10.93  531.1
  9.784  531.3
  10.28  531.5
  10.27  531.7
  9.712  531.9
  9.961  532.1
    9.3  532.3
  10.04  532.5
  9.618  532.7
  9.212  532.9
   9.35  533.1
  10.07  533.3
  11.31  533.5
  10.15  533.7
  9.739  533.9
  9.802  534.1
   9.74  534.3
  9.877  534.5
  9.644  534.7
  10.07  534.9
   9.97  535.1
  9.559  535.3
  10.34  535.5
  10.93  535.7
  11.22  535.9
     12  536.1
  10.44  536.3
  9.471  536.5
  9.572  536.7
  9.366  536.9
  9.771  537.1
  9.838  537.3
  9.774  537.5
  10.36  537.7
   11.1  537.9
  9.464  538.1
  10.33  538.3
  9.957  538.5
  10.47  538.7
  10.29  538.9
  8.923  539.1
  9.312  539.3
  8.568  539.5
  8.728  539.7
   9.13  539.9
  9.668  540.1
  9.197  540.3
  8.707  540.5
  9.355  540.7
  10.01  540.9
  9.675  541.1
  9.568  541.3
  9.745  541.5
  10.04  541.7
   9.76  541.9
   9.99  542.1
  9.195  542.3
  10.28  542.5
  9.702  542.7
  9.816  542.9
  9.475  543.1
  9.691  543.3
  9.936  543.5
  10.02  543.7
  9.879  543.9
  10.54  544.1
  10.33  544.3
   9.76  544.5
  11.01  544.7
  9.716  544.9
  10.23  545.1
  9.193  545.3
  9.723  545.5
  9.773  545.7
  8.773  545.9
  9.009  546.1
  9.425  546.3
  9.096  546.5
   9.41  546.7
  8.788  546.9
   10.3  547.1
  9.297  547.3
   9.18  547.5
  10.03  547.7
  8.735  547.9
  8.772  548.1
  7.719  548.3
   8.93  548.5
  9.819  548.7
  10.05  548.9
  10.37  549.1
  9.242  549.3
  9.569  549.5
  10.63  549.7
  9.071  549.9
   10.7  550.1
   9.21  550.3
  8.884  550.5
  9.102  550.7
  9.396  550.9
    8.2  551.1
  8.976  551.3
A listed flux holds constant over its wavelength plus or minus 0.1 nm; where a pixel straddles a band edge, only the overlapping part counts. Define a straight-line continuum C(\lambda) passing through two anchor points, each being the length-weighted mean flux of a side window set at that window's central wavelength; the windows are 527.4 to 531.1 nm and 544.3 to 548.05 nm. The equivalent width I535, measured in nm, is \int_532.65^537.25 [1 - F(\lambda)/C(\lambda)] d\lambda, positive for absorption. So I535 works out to -0.193 nm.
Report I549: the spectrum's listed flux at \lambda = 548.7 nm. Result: 9.819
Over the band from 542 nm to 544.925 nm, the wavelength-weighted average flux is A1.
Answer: 9.96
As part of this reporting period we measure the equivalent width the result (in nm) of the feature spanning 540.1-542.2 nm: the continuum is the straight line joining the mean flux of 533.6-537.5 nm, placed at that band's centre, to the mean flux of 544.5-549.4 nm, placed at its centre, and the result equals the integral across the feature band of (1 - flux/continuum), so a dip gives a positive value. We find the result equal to 0.03 nm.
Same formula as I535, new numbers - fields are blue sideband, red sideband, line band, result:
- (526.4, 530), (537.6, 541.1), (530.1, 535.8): -0.383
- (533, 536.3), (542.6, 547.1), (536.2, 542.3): 0.198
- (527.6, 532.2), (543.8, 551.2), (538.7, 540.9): 0.085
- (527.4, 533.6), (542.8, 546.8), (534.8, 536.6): -0.122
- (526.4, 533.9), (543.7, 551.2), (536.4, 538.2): -0.048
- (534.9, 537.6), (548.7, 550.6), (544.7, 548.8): 0.210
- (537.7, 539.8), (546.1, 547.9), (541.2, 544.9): -0.144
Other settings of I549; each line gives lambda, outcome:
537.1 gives 9.771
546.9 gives 8.788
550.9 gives 9.396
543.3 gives 9.691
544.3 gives 10.33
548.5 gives 8.93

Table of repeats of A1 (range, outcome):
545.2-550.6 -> 9.4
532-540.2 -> 9.91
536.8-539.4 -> 9.92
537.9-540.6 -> 9.5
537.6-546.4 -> 9.72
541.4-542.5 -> 9.79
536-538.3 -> 10.1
